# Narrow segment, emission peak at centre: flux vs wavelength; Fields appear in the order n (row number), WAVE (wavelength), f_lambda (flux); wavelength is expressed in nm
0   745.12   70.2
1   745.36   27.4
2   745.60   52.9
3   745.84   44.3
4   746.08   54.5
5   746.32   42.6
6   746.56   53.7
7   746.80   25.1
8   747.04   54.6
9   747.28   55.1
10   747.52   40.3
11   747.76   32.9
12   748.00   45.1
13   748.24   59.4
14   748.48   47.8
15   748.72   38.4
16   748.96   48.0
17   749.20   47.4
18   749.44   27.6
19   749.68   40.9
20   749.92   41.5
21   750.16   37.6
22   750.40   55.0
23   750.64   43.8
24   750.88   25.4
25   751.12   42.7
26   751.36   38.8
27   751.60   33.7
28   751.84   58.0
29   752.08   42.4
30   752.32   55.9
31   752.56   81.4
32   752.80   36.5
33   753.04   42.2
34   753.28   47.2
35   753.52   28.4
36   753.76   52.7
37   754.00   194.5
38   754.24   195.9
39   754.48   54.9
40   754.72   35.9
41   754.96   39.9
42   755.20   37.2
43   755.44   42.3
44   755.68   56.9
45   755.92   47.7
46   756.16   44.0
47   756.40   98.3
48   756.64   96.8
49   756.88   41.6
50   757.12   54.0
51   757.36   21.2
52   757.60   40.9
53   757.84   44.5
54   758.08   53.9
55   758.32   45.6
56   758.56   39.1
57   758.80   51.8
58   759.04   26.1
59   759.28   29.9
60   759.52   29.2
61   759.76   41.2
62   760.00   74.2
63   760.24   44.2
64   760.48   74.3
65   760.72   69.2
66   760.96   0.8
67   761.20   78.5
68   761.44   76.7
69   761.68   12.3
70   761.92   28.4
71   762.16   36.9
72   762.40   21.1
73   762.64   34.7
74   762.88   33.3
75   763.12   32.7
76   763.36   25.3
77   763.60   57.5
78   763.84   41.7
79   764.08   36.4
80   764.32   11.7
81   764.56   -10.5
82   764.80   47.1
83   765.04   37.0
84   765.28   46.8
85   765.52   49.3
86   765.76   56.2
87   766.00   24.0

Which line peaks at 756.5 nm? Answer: [N II] 6583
